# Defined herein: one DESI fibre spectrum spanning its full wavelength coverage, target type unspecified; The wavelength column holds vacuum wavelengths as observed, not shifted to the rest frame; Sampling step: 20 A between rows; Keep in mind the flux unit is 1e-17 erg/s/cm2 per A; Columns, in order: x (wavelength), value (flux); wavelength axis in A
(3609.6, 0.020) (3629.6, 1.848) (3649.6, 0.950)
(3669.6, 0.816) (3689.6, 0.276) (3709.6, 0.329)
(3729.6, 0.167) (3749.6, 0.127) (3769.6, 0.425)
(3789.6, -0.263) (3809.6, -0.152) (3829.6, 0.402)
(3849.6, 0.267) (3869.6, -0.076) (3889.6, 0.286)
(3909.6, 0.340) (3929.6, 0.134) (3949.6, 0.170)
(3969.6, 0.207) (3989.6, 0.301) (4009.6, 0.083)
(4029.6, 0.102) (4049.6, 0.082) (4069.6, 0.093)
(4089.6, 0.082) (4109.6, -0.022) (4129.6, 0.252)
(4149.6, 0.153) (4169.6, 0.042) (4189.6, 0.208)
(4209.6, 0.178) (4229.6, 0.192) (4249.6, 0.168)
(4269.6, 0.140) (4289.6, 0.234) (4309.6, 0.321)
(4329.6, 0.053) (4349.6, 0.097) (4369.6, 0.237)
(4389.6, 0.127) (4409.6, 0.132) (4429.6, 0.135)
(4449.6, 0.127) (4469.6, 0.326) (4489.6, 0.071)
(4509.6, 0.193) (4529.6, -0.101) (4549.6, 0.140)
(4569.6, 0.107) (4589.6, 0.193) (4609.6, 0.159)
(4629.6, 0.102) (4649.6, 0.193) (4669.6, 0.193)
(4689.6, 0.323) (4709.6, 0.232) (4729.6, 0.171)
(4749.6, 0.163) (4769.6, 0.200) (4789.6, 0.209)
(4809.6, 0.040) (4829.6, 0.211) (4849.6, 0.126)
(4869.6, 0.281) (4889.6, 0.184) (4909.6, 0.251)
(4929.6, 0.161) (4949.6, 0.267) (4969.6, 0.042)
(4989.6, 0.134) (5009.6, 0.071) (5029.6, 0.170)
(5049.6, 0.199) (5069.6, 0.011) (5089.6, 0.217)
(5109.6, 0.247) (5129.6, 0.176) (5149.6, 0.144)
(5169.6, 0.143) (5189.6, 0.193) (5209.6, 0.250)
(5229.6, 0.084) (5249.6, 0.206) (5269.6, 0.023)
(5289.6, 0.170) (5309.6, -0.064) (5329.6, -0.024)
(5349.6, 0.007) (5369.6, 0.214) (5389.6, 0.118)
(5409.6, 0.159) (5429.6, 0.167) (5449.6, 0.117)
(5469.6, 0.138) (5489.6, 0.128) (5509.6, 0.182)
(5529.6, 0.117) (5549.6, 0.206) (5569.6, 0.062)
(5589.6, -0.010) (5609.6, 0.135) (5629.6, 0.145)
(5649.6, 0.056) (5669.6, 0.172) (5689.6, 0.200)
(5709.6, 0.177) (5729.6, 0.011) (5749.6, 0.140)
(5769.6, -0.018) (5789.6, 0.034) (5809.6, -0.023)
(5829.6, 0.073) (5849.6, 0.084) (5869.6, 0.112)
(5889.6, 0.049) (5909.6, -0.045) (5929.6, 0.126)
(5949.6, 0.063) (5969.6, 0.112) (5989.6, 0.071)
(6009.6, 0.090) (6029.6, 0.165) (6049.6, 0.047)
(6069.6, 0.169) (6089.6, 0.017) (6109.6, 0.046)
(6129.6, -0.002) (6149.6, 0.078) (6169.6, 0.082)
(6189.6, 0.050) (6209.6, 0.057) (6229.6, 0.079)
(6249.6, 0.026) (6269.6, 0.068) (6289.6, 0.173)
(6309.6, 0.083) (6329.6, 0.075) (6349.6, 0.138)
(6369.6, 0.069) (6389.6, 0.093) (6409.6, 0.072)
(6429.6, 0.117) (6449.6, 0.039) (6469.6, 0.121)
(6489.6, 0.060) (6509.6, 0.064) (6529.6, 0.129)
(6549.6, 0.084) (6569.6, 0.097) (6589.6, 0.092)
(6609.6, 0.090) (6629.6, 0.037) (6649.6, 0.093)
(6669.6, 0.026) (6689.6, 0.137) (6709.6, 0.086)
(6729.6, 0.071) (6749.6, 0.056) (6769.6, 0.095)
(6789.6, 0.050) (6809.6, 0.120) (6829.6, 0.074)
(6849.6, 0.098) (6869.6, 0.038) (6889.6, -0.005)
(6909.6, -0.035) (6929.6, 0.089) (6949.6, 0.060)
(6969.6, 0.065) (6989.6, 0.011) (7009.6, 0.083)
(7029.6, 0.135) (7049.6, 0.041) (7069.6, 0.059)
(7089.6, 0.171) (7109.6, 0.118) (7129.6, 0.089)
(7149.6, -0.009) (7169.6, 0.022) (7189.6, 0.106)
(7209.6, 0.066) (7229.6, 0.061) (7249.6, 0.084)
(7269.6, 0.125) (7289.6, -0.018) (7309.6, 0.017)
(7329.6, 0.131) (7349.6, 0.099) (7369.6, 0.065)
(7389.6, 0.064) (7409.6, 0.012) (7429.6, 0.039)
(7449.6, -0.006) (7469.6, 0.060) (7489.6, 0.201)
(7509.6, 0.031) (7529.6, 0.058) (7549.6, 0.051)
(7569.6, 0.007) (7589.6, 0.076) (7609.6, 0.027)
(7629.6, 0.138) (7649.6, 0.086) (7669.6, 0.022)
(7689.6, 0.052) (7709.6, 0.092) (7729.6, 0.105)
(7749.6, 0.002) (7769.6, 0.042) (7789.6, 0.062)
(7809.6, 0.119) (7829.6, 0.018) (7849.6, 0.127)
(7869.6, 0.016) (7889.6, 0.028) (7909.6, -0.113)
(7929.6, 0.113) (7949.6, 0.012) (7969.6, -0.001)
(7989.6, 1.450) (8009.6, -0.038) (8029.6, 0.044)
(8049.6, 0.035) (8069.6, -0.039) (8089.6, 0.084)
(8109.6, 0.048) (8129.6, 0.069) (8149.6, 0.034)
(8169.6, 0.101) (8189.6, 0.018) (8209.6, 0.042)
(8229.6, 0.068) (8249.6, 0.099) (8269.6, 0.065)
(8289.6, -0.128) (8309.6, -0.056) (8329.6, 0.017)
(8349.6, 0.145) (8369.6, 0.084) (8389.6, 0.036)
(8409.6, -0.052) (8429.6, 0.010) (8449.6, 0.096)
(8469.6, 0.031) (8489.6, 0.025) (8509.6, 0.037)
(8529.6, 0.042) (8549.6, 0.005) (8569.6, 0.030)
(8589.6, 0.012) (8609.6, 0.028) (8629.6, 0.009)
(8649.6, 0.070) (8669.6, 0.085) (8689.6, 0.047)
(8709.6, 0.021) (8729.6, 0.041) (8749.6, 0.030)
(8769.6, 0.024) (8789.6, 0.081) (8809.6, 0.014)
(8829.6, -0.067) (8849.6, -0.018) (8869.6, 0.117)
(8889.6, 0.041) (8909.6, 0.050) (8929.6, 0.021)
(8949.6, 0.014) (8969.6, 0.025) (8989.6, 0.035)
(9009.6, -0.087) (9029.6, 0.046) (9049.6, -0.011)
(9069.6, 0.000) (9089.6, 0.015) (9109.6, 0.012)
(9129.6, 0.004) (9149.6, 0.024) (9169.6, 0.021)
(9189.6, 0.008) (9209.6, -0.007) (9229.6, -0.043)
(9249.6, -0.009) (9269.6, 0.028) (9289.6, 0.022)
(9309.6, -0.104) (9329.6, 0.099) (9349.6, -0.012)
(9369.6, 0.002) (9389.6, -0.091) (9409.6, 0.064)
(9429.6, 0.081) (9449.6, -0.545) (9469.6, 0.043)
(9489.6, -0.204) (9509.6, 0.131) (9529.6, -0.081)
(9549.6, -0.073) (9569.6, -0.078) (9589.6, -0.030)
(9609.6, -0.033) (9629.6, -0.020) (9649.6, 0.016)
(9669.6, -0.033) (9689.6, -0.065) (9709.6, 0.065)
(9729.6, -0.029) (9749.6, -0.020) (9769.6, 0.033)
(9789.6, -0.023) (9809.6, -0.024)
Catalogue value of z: 0.60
